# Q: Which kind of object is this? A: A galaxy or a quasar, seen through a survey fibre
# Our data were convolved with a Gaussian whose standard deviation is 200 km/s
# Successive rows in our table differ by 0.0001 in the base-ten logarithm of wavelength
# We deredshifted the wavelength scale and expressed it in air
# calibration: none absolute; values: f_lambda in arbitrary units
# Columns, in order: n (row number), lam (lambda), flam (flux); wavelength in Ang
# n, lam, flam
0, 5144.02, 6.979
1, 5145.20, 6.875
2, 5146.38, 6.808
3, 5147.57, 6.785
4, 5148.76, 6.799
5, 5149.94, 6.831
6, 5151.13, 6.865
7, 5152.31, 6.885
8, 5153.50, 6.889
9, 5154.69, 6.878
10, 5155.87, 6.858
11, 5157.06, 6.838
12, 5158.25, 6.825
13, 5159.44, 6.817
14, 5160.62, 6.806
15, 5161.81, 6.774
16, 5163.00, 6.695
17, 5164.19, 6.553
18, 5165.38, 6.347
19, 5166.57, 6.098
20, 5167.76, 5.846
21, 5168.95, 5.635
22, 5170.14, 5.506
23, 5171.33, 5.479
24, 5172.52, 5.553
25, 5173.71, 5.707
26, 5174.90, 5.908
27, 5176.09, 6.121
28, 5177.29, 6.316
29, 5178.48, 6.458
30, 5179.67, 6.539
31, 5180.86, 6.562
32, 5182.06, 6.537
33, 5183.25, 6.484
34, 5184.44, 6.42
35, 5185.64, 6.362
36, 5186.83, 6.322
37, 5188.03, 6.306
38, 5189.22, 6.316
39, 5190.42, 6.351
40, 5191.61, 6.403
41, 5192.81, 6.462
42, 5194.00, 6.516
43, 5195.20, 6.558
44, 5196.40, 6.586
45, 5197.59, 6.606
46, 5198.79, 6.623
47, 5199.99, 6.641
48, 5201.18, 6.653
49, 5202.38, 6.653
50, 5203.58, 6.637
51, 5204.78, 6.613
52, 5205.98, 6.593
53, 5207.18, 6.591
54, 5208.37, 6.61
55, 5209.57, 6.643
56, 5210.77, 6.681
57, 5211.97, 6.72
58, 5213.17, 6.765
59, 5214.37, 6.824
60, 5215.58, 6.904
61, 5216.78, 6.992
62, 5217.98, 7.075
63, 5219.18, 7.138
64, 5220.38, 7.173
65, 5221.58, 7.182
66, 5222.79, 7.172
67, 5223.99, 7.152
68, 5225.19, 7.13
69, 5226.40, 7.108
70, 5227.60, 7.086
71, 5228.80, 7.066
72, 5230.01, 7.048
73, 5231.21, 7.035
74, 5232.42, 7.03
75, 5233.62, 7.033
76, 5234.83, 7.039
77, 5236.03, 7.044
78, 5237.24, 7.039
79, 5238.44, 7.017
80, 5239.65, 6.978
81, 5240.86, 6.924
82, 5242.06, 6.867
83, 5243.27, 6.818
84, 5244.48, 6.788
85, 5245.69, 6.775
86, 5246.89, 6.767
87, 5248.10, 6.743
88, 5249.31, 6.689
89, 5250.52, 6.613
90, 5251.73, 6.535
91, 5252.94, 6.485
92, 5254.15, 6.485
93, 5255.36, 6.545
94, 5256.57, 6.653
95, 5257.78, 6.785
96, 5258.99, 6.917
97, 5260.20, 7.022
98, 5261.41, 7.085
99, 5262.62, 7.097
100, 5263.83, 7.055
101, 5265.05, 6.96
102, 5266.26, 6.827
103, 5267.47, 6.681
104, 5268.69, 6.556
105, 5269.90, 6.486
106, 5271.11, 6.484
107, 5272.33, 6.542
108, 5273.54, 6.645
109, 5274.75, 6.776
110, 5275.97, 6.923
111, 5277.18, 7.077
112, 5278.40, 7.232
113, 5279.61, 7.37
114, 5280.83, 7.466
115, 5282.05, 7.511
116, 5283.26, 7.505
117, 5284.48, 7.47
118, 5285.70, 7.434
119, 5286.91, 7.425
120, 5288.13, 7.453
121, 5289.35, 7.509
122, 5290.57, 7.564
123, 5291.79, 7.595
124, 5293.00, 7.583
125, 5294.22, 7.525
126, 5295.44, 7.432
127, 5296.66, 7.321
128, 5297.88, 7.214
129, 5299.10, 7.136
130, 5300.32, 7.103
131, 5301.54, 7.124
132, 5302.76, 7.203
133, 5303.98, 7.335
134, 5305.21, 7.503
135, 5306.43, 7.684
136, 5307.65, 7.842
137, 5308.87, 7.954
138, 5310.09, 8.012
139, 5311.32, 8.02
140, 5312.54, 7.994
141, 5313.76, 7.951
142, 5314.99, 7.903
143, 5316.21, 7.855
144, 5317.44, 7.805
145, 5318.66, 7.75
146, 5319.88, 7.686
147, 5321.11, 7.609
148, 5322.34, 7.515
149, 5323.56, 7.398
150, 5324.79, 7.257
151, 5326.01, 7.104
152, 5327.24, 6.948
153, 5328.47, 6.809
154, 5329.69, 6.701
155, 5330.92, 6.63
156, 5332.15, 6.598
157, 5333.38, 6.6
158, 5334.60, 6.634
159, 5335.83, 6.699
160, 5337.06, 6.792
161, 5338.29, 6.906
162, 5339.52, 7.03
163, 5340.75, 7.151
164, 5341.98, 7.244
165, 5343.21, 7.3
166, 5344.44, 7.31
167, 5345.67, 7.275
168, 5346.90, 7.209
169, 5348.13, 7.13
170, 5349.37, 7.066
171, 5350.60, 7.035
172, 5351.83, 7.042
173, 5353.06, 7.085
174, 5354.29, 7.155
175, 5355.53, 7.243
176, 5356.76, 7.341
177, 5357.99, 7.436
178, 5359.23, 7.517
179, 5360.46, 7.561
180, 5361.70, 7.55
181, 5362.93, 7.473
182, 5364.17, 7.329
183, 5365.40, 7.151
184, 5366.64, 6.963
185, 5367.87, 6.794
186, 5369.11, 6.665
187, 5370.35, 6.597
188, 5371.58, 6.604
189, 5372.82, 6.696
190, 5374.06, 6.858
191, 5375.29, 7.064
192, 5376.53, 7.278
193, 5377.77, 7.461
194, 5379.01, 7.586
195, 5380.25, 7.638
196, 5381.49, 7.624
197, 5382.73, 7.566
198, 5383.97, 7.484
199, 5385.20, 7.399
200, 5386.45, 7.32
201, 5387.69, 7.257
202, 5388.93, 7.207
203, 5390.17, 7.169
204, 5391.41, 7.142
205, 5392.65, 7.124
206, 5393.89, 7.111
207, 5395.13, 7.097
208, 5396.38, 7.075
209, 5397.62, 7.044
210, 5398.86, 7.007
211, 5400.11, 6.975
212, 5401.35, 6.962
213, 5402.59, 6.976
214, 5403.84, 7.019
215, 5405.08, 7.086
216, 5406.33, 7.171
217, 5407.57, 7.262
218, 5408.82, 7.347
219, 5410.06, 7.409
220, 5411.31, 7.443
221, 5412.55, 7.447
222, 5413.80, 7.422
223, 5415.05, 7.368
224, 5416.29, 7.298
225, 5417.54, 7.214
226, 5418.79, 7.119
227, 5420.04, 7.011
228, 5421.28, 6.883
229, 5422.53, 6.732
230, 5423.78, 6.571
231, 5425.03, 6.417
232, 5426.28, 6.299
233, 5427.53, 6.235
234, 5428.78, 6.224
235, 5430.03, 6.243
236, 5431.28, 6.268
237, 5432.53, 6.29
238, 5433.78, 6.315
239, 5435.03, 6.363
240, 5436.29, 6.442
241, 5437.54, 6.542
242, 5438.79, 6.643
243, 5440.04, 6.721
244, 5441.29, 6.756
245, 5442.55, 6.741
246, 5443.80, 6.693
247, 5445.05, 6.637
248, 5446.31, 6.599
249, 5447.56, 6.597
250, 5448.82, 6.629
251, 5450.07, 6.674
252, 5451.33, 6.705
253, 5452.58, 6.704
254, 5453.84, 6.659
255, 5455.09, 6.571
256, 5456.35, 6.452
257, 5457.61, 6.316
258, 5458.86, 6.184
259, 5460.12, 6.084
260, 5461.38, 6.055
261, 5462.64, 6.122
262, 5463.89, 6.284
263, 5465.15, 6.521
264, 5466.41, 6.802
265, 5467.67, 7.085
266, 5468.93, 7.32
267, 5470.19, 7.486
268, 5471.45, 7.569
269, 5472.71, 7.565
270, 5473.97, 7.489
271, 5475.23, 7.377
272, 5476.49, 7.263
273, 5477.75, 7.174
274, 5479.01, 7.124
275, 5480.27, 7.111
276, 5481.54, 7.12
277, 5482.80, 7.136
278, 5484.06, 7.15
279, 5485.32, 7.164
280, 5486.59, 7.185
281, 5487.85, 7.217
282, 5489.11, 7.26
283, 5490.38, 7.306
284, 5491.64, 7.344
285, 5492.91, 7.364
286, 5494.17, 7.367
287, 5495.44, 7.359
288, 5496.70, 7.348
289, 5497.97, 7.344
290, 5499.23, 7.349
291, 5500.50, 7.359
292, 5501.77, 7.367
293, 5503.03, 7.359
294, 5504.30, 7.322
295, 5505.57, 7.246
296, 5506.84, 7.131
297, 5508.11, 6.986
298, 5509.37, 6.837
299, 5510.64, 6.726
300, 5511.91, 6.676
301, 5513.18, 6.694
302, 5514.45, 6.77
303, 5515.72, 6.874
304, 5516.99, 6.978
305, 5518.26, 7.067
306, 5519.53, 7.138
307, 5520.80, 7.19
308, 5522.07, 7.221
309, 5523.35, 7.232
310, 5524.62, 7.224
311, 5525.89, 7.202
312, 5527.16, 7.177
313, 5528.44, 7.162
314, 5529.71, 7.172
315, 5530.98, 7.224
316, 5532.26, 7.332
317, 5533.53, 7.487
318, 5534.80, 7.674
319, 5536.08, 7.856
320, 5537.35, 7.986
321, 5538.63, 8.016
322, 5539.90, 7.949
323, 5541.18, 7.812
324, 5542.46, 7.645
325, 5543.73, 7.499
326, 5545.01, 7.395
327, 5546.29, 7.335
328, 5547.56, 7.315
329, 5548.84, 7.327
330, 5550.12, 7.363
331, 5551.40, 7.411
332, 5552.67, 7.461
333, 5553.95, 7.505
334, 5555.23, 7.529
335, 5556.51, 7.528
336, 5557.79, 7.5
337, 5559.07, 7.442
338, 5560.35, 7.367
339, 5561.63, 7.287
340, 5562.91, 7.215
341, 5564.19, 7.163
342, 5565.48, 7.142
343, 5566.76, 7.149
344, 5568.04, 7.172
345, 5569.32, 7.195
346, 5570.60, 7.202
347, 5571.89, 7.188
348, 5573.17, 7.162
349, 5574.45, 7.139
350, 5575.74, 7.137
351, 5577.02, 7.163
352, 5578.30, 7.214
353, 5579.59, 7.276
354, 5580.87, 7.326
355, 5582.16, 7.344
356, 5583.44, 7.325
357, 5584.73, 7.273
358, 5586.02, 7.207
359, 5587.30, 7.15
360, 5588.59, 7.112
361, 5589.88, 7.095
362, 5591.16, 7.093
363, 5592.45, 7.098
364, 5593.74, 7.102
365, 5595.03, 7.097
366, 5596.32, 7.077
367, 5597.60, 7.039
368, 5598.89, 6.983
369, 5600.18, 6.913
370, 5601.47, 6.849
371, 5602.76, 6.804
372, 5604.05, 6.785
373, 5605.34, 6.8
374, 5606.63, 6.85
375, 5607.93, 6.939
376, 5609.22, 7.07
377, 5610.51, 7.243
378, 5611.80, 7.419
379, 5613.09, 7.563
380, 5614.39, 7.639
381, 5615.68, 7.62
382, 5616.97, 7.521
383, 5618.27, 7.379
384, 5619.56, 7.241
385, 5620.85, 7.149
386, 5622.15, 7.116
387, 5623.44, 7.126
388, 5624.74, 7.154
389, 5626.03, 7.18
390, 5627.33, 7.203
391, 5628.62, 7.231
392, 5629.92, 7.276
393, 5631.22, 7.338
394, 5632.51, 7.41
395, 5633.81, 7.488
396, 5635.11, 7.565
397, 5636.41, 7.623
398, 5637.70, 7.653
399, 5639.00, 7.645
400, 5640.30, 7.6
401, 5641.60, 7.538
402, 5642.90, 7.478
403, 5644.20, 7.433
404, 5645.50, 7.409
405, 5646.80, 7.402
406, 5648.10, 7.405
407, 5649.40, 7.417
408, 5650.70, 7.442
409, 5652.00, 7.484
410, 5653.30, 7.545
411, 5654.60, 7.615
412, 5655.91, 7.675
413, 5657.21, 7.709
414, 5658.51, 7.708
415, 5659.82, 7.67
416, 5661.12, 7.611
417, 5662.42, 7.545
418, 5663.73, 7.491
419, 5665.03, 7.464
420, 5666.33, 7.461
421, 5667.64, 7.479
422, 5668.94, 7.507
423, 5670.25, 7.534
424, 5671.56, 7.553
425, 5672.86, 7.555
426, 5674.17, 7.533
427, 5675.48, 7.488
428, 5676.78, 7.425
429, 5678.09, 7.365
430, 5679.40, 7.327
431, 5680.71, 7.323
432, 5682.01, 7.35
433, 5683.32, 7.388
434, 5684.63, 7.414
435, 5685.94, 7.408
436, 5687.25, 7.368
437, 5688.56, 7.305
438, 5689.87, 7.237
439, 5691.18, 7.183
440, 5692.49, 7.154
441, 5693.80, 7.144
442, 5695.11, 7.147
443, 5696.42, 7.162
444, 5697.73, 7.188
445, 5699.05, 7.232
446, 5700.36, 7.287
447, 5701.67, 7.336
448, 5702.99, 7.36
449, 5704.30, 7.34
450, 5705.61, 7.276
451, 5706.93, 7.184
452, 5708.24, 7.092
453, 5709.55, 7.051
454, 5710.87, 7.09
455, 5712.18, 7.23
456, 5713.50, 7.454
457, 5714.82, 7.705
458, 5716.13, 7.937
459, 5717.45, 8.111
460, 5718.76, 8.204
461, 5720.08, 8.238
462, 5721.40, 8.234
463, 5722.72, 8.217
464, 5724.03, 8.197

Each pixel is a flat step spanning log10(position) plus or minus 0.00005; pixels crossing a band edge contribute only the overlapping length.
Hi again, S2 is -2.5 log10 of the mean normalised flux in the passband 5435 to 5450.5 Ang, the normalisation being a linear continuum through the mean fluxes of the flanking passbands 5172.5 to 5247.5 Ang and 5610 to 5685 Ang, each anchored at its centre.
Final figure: 0.08 mag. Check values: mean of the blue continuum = 6.71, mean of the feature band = 6.63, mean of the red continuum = 7.45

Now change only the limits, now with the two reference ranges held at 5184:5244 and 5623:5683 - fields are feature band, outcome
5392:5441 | 0.04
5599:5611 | 0.07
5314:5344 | -0.03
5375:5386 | -0.06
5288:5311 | -0.08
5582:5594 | 0.03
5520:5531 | 0.01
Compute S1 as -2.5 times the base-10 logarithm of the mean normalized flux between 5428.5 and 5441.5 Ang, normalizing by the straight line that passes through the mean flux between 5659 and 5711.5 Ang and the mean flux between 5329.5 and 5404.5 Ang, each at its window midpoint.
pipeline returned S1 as 0.12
